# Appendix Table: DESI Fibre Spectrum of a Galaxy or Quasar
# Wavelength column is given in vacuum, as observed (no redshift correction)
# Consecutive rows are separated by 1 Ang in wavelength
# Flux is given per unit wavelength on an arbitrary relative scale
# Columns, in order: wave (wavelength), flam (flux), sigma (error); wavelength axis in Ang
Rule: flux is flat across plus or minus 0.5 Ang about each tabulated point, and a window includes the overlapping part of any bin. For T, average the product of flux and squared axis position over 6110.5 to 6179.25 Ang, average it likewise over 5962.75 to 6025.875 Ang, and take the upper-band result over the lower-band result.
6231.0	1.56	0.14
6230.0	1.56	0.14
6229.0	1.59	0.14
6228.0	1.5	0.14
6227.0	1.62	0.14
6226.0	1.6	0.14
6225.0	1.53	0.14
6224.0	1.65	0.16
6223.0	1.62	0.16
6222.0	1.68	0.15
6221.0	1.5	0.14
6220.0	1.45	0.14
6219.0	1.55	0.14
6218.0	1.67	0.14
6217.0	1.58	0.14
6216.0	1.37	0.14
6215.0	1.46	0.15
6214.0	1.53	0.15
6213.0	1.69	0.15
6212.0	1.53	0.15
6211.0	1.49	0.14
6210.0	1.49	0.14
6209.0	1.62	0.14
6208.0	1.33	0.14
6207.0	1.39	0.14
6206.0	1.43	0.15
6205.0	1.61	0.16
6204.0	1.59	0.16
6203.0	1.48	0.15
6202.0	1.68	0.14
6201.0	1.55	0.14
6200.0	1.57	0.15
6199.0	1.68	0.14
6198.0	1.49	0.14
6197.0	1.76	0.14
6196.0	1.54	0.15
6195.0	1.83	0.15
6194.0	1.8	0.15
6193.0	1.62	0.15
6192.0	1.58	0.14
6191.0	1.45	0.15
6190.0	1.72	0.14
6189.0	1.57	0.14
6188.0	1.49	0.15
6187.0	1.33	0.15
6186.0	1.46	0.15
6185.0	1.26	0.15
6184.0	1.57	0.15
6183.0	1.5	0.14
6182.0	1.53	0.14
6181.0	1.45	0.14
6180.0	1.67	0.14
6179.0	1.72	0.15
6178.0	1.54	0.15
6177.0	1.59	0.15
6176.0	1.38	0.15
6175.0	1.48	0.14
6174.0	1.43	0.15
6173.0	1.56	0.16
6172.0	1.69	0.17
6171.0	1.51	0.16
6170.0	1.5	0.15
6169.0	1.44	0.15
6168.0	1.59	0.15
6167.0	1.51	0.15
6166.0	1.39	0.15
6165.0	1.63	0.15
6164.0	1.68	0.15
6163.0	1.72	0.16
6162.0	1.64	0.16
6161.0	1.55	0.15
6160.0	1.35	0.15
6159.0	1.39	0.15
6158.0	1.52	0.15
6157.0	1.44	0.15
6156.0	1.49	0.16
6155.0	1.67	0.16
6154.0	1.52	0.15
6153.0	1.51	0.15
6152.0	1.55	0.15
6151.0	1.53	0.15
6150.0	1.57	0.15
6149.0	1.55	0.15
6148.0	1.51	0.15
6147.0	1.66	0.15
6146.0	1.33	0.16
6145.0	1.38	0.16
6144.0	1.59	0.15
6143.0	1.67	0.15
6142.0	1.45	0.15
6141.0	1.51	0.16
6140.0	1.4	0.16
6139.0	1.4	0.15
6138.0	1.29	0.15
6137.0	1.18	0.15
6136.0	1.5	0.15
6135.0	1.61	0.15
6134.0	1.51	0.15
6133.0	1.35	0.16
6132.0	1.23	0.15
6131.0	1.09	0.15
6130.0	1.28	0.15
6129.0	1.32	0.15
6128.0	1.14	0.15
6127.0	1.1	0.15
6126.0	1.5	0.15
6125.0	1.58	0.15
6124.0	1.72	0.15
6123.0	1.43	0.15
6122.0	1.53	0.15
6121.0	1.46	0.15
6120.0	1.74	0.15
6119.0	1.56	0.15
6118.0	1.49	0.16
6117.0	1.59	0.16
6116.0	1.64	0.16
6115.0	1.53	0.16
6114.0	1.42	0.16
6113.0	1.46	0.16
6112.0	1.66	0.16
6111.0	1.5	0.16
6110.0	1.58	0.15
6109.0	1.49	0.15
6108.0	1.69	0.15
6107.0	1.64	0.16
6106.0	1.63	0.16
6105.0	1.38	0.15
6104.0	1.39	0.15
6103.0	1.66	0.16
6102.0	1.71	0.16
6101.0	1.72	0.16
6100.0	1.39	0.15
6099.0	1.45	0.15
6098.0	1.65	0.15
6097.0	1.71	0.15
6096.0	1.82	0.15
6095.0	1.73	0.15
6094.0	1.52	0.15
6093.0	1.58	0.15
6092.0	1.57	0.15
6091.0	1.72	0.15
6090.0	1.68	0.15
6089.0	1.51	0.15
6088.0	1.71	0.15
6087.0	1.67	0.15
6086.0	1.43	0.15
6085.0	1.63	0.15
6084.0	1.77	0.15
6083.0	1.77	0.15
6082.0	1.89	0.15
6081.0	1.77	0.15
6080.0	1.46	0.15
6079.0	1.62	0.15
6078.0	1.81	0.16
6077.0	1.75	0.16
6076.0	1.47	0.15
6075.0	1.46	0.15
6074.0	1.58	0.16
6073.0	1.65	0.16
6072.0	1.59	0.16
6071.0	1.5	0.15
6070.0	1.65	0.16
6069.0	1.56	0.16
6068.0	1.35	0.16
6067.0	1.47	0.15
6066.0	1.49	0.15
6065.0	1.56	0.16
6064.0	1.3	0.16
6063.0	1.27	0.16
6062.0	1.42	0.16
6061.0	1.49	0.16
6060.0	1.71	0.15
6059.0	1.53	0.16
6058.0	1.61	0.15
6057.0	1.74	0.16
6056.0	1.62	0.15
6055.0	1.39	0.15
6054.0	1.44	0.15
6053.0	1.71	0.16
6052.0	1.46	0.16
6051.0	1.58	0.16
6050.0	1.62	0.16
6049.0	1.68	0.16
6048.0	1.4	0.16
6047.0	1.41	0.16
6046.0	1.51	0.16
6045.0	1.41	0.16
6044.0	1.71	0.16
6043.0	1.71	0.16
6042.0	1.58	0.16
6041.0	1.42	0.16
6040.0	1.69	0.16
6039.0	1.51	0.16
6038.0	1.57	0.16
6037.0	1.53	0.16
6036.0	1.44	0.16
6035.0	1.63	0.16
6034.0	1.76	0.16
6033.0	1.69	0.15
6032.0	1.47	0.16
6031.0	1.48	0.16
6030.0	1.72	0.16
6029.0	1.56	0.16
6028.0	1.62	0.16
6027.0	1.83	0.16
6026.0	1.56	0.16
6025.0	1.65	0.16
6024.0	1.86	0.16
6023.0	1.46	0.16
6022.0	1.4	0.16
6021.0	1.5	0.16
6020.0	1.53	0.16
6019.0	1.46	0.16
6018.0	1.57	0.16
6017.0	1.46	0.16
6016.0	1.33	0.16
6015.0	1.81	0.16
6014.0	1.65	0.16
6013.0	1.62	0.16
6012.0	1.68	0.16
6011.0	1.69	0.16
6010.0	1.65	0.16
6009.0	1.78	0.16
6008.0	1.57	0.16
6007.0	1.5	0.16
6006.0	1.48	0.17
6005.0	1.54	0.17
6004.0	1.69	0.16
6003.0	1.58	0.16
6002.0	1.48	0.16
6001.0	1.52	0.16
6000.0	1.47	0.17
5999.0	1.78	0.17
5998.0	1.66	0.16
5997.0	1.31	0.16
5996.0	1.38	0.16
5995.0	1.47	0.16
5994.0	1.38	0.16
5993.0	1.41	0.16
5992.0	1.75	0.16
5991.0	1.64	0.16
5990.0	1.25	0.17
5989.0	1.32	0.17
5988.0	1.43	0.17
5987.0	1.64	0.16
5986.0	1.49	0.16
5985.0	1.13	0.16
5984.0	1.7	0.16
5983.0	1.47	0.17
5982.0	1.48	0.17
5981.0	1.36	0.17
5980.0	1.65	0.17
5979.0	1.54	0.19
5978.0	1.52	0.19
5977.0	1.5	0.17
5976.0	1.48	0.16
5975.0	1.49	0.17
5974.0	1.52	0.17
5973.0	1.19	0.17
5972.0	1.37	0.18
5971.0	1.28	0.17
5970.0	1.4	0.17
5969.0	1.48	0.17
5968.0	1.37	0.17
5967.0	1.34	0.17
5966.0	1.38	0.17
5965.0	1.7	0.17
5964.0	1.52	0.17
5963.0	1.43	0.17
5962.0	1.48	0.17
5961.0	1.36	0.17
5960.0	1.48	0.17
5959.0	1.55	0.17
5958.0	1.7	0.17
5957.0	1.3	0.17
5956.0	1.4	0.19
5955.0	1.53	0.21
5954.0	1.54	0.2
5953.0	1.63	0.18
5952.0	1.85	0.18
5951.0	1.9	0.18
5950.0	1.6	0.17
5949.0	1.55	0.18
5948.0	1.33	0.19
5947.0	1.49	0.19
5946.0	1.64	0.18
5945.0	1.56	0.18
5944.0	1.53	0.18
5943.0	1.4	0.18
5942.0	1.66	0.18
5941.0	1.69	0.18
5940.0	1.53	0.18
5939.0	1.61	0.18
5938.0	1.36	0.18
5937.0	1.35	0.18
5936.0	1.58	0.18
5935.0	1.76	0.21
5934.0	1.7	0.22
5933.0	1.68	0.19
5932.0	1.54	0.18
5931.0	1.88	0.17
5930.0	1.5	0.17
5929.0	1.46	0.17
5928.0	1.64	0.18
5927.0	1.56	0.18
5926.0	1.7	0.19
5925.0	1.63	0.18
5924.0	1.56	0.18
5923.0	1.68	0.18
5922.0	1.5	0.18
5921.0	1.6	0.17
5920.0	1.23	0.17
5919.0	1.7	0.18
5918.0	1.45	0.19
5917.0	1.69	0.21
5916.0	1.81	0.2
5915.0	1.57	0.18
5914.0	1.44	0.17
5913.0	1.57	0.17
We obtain 1.04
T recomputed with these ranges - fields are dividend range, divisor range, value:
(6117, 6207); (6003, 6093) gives 0.99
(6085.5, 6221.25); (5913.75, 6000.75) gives 1.07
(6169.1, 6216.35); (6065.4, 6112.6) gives 0.99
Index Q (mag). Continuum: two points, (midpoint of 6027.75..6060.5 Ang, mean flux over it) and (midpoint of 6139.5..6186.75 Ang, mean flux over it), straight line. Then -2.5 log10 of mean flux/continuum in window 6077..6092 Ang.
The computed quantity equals -0.08 mag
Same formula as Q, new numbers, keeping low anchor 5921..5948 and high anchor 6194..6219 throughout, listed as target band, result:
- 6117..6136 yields 0.10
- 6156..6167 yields 0.03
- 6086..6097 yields -0.05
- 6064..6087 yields -0.02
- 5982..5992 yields 0.08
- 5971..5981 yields 0.09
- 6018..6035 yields -0.02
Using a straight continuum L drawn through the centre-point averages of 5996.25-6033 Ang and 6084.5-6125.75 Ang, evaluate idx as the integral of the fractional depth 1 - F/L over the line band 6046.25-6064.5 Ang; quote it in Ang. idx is 0.7 Ang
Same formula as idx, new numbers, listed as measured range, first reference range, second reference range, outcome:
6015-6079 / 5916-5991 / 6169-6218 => -1.06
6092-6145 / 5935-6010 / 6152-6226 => 1.05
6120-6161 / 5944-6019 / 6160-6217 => 2.37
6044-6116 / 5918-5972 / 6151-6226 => -1.45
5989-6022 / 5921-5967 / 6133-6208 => 0.20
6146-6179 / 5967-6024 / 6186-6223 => 0.29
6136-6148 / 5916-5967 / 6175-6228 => 0.83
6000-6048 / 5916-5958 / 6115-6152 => -1.67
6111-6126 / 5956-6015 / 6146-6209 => -0.23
